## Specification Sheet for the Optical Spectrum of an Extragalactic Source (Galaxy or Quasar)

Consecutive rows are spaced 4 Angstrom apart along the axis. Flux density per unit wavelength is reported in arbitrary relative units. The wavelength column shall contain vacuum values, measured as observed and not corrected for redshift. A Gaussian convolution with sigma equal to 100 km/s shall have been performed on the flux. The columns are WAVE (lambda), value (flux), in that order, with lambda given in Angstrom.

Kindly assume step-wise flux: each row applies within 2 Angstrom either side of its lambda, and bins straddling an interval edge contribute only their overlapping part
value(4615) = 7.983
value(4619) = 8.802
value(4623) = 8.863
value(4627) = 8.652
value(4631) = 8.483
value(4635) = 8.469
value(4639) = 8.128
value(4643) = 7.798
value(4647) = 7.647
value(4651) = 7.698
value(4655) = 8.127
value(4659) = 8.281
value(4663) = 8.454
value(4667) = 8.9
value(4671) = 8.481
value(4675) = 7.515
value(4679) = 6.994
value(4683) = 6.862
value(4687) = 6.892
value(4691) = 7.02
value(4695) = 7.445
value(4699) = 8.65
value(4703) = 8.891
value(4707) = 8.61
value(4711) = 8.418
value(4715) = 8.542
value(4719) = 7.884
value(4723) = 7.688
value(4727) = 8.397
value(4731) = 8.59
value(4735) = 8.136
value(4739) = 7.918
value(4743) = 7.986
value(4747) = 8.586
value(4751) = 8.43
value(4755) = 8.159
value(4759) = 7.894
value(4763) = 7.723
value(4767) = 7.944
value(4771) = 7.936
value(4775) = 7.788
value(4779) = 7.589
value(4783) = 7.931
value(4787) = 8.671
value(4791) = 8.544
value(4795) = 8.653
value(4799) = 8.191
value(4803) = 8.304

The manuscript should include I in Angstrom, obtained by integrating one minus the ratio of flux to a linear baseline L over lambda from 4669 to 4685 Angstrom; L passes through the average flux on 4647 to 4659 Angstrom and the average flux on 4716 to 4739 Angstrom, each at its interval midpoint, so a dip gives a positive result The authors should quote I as 1.1 Angstrom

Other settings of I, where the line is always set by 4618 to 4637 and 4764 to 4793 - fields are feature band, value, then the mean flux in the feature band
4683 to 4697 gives 2.19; 7.08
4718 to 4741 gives 0.36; 8.11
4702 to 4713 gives -0.38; 8.62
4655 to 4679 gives 0.82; 8.2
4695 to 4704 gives -0.11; 8.46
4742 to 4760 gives -0.19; 8.24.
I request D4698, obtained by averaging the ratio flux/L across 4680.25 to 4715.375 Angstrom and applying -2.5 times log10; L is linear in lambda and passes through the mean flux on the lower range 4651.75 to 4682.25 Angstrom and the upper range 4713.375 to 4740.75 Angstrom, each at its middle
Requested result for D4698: 0.03 mag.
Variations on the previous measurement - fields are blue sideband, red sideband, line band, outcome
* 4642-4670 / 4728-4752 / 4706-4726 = 0.003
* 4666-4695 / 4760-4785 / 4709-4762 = -0.070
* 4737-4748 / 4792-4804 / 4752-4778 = 0.043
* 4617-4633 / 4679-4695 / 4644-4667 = -0.035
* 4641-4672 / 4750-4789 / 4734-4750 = -0.019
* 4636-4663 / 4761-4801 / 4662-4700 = 0.048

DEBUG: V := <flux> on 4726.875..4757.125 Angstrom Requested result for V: 8.27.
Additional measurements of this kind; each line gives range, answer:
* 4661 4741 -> 8.01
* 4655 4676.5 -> 8.33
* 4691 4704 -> 8.08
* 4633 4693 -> 7.82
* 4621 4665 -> 8.24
